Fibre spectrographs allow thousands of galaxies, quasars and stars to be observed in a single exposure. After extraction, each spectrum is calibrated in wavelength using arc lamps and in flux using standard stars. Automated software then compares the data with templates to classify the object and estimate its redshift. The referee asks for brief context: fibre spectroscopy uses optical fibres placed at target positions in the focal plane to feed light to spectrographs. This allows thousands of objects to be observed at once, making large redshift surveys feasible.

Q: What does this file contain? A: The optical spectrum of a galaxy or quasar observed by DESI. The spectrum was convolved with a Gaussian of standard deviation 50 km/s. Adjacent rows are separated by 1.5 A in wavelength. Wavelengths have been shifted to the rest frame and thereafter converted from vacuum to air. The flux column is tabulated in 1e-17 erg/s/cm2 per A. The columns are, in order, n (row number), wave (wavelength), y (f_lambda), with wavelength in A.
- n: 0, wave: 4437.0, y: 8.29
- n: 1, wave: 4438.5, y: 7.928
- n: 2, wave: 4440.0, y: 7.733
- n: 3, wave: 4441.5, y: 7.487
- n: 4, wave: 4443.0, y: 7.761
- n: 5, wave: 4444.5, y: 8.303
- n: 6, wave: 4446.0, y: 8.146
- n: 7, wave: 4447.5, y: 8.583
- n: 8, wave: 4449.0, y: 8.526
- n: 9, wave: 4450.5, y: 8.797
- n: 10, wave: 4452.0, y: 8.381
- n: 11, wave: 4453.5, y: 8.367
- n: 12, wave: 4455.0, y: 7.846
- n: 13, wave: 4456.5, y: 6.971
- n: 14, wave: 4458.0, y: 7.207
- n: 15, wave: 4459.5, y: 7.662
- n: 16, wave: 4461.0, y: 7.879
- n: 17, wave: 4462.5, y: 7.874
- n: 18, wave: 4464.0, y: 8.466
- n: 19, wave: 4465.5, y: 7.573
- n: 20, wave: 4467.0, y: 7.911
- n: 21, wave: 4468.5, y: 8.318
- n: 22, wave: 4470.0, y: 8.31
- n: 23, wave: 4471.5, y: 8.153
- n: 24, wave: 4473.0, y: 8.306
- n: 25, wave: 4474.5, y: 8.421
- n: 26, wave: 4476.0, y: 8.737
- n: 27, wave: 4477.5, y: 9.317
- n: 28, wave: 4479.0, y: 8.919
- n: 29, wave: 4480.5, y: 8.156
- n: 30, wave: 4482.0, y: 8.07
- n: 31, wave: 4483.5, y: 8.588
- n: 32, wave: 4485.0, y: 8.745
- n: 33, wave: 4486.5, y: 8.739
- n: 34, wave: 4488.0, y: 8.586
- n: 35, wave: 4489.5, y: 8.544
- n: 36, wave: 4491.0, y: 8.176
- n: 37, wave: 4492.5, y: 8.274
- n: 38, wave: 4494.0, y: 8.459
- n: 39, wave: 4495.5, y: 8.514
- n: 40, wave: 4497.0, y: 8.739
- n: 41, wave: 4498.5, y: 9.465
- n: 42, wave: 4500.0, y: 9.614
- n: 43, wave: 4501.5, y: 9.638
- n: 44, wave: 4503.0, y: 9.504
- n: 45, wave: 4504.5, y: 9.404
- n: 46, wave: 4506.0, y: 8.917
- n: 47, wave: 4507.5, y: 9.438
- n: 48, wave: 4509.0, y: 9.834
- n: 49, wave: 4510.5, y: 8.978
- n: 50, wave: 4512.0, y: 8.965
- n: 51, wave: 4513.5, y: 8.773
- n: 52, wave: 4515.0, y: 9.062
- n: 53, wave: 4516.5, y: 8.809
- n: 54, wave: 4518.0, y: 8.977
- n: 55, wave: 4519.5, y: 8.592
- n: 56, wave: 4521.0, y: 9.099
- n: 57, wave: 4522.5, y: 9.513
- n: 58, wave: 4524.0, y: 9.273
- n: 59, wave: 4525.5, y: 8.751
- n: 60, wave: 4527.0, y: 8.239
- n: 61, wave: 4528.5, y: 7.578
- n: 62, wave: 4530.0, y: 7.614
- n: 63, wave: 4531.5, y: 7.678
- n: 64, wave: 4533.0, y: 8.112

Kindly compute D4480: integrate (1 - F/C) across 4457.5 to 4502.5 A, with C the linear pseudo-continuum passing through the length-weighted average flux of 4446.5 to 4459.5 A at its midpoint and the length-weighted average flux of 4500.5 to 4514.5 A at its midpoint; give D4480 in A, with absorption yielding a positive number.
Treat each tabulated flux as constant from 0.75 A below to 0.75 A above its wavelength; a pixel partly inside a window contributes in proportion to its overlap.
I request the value 1.08 A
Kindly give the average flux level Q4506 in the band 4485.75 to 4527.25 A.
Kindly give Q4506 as 8.97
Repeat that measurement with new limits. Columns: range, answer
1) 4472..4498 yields 8.55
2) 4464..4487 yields 8.42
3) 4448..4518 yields 8.57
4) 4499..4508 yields 9.42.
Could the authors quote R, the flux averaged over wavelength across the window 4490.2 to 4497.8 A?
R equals 8.44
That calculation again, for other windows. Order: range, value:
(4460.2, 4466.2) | 7.95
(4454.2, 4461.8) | 7.52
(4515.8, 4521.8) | 8.88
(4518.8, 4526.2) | 9.05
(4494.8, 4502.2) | 9.2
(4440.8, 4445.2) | 7.85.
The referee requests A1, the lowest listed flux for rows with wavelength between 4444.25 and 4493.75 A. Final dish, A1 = 6.971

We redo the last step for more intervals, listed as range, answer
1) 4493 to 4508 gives 8.459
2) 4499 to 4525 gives 8.592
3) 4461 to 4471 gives 7.573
